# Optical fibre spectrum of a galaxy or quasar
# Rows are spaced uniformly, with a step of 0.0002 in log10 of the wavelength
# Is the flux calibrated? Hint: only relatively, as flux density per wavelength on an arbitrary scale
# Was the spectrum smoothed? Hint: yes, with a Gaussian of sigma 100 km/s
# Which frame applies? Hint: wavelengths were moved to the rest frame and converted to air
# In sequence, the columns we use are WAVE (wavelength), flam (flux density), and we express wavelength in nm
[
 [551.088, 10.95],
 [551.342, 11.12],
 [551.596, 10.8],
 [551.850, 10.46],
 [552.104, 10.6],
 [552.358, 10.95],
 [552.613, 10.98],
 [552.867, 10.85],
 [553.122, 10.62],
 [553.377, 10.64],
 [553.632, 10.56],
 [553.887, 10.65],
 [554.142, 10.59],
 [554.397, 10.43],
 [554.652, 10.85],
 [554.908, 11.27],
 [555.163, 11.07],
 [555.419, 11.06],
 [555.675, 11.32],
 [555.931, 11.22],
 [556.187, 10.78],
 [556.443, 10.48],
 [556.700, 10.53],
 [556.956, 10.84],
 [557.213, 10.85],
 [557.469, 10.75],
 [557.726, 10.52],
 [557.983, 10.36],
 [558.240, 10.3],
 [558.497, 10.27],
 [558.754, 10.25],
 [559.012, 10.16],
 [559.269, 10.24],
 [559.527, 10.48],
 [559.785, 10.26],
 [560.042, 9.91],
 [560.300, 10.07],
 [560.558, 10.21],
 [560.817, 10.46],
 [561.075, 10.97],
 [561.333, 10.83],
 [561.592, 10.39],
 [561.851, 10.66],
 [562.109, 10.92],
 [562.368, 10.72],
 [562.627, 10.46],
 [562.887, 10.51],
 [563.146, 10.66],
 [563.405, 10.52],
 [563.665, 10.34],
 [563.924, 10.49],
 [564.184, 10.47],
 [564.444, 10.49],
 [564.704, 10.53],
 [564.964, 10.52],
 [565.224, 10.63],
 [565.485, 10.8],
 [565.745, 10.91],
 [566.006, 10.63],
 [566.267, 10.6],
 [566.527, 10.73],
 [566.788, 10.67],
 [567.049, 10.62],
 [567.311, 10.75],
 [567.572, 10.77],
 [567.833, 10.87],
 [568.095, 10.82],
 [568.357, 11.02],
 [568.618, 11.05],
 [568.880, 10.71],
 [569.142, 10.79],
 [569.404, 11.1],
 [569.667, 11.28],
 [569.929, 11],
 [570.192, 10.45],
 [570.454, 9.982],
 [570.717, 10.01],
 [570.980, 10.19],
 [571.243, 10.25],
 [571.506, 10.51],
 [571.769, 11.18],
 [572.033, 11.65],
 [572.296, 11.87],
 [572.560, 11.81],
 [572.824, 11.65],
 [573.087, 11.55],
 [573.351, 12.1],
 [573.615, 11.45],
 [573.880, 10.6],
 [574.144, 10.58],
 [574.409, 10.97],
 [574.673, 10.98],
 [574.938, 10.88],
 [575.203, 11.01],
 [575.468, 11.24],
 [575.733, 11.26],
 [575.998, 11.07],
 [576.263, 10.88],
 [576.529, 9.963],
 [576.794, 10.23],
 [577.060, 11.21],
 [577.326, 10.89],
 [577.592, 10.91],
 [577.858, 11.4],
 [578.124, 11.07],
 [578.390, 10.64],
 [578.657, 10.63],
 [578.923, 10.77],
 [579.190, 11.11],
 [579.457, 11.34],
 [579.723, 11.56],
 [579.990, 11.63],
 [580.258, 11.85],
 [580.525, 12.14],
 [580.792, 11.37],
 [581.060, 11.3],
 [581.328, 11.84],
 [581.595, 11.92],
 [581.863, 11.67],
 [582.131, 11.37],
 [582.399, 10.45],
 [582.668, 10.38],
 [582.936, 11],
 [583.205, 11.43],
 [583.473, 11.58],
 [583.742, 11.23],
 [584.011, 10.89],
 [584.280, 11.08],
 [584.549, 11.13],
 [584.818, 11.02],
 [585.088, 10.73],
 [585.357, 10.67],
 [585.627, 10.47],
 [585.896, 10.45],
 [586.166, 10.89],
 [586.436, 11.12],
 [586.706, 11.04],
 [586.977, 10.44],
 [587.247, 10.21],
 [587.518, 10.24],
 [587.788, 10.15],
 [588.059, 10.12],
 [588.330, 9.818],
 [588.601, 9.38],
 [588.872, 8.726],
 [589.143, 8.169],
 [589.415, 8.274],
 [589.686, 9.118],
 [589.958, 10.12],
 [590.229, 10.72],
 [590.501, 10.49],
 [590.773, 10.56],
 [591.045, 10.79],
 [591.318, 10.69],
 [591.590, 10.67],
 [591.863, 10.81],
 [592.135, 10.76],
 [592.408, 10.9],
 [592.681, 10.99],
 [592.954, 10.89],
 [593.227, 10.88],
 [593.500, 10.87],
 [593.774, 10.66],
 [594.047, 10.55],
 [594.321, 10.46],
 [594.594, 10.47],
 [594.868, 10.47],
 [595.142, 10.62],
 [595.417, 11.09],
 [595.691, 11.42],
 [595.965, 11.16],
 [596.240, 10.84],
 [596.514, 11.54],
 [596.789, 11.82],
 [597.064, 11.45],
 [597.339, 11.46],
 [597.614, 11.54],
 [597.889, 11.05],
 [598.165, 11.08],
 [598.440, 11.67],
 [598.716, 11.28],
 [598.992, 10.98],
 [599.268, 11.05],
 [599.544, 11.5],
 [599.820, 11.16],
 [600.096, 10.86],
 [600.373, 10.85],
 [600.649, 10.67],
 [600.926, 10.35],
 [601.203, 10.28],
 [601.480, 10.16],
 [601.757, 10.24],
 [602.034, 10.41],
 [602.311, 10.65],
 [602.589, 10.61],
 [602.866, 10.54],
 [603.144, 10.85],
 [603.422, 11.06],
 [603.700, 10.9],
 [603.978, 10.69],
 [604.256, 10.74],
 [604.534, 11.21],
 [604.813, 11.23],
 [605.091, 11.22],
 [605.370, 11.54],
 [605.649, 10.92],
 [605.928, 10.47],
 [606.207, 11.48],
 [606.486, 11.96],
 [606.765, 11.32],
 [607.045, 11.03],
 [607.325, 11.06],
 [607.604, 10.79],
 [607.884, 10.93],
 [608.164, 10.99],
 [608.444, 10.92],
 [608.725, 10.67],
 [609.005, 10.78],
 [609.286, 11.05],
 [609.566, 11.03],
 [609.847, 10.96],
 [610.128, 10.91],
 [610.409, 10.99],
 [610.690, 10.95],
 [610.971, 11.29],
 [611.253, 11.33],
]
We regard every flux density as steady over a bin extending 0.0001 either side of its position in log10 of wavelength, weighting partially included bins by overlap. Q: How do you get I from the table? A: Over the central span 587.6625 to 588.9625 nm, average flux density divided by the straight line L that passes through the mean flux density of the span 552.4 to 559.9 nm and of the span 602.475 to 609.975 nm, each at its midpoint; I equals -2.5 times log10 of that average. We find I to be 0.13 mag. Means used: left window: 10.7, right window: 11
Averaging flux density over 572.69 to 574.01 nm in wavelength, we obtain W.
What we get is 11.5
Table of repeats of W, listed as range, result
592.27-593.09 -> 10.9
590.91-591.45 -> 10.7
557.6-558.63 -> 10.4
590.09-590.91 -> 10.6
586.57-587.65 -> 10.5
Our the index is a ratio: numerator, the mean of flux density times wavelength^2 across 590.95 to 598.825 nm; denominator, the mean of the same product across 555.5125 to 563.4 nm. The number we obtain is 1.2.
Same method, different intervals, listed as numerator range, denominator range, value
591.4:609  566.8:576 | 1.10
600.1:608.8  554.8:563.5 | 1.20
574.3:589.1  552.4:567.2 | 1.11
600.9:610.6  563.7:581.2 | 1.11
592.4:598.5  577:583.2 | 1.03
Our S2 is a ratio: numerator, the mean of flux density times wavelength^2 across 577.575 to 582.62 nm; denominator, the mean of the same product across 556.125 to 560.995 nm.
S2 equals 1.17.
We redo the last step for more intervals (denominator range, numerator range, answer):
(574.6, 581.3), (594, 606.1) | 1.06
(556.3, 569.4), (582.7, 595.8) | 1.09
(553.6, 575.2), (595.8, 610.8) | 1.17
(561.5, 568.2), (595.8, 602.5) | 1.16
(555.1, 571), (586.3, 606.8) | 1.13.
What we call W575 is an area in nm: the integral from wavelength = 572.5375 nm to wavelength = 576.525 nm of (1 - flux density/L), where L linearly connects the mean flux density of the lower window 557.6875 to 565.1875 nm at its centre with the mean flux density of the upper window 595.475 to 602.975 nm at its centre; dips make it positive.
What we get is -0.19 nm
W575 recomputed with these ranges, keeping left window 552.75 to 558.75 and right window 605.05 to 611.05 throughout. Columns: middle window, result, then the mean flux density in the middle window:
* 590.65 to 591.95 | 0.03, 10.7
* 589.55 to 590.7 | 0.08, 10.1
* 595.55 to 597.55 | -0.07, 11.4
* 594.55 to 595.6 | 0.02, 10.7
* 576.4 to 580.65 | -0.09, 11.1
